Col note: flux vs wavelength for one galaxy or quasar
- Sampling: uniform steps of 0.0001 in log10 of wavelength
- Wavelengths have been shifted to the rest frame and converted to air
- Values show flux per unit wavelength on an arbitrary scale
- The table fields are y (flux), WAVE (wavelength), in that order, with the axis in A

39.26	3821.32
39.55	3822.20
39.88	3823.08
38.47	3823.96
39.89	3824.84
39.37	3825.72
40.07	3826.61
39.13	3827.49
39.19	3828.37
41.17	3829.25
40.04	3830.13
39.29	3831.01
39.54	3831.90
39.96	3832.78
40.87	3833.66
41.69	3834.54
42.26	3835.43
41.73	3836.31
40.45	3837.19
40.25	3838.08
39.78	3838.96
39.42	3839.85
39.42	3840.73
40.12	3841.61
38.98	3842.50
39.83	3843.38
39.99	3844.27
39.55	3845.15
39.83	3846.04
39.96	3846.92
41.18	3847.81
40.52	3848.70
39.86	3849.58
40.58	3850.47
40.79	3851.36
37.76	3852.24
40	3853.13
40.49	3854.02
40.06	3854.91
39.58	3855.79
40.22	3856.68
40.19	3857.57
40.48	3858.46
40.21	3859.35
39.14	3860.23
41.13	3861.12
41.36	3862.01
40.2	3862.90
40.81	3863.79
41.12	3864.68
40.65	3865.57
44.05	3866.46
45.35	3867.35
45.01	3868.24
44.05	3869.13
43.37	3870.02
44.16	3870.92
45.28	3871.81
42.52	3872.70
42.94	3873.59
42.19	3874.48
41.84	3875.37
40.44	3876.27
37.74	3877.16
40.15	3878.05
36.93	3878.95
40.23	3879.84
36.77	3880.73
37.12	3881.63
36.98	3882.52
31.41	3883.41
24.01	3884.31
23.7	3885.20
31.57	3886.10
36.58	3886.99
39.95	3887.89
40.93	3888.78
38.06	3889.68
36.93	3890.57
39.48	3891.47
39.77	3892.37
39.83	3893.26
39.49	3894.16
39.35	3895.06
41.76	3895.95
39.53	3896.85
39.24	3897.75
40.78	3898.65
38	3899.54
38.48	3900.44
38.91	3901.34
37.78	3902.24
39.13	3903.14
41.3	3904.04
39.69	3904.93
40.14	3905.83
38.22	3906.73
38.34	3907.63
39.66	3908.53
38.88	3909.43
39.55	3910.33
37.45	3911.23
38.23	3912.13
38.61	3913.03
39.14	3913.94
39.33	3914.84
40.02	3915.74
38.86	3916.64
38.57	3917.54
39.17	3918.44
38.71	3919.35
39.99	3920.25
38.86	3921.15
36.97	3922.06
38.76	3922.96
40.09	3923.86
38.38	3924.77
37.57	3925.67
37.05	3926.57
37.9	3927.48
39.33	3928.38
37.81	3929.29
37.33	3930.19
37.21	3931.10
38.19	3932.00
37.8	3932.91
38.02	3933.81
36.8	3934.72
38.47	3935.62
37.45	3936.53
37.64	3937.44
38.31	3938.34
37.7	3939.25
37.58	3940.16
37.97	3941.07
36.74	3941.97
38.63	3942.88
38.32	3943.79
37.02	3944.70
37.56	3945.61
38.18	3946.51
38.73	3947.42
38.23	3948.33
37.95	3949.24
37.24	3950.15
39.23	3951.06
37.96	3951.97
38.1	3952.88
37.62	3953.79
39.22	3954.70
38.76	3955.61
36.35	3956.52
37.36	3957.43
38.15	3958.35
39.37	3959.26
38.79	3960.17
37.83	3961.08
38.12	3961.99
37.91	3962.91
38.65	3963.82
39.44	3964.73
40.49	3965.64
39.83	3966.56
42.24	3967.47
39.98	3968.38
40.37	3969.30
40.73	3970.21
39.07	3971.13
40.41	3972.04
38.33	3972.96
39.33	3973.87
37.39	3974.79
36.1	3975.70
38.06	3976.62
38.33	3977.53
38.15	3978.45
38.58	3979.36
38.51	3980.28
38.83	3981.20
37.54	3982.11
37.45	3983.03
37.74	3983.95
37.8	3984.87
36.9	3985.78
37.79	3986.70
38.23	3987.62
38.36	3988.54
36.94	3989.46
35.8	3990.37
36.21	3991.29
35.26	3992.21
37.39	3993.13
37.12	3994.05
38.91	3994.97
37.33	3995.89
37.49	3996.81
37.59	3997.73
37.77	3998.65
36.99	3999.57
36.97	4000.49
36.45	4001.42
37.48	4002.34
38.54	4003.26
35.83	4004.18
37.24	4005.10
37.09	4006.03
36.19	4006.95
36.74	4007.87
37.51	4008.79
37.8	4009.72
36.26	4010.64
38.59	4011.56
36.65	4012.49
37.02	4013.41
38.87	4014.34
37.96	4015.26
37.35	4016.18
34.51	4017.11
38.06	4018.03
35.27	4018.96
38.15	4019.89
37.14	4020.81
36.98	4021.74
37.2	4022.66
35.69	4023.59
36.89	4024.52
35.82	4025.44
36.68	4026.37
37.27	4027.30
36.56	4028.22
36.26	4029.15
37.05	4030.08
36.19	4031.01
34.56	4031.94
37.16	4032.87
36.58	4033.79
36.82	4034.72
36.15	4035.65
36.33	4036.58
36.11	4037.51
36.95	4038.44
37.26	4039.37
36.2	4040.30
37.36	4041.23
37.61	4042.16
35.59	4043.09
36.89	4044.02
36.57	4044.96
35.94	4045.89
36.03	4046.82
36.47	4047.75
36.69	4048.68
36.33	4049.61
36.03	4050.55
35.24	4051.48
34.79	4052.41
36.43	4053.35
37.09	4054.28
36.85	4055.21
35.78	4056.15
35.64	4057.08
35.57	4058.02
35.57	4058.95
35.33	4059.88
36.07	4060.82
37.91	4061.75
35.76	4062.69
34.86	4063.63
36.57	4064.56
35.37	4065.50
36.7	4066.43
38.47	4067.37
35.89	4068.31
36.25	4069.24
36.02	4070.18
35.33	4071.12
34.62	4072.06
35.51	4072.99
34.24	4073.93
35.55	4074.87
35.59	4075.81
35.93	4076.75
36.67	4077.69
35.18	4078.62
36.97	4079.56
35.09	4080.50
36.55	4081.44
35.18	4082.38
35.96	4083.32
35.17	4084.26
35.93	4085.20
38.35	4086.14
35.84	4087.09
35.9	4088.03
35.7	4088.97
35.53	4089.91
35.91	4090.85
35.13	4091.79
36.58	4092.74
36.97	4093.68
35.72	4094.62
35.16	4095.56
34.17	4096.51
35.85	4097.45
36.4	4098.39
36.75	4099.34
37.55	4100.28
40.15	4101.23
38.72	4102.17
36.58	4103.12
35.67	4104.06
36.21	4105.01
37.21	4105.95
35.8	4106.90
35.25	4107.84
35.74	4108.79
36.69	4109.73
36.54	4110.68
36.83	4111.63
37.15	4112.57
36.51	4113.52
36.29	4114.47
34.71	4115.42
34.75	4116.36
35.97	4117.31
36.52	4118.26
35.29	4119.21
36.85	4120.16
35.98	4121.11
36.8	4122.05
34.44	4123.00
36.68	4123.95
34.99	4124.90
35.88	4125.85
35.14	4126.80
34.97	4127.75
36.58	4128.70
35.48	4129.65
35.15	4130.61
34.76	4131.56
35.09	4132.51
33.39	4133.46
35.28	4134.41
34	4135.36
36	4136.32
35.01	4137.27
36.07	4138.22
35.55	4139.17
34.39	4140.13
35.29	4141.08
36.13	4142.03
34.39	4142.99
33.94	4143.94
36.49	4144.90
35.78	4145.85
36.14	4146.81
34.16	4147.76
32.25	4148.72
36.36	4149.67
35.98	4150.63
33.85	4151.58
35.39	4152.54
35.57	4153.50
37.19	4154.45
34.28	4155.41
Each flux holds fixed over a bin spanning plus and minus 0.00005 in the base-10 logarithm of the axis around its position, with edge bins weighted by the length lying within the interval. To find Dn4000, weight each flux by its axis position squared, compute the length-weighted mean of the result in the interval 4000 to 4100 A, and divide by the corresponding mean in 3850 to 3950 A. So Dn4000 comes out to 1.0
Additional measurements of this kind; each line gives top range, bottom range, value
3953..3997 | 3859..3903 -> 1.02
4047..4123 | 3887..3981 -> 1.01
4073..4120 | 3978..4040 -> 1.02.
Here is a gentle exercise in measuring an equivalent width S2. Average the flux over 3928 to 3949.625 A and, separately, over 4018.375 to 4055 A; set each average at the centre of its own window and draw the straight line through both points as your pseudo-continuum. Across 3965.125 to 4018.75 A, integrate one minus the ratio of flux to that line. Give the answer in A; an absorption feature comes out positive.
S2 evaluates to -1.0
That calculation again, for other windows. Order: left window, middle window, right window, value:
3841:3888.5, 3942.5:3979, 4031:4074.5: -0.72 A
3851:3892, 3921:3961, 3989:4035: 0.19 A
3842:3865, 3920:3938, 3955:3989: 0.50 A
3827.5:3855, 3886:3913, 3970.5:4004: 0.11 A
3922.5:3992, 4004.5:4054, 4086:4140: 0.67 A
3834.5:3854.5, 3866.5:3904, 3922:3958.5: 0.17 A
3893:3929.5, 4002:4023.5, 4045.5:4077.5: -0.10 A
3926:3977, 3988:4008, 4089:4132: 0.31 A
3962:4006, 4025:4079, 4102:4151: 1.06 A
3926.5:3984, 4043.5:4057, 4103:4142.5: 0.23 A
